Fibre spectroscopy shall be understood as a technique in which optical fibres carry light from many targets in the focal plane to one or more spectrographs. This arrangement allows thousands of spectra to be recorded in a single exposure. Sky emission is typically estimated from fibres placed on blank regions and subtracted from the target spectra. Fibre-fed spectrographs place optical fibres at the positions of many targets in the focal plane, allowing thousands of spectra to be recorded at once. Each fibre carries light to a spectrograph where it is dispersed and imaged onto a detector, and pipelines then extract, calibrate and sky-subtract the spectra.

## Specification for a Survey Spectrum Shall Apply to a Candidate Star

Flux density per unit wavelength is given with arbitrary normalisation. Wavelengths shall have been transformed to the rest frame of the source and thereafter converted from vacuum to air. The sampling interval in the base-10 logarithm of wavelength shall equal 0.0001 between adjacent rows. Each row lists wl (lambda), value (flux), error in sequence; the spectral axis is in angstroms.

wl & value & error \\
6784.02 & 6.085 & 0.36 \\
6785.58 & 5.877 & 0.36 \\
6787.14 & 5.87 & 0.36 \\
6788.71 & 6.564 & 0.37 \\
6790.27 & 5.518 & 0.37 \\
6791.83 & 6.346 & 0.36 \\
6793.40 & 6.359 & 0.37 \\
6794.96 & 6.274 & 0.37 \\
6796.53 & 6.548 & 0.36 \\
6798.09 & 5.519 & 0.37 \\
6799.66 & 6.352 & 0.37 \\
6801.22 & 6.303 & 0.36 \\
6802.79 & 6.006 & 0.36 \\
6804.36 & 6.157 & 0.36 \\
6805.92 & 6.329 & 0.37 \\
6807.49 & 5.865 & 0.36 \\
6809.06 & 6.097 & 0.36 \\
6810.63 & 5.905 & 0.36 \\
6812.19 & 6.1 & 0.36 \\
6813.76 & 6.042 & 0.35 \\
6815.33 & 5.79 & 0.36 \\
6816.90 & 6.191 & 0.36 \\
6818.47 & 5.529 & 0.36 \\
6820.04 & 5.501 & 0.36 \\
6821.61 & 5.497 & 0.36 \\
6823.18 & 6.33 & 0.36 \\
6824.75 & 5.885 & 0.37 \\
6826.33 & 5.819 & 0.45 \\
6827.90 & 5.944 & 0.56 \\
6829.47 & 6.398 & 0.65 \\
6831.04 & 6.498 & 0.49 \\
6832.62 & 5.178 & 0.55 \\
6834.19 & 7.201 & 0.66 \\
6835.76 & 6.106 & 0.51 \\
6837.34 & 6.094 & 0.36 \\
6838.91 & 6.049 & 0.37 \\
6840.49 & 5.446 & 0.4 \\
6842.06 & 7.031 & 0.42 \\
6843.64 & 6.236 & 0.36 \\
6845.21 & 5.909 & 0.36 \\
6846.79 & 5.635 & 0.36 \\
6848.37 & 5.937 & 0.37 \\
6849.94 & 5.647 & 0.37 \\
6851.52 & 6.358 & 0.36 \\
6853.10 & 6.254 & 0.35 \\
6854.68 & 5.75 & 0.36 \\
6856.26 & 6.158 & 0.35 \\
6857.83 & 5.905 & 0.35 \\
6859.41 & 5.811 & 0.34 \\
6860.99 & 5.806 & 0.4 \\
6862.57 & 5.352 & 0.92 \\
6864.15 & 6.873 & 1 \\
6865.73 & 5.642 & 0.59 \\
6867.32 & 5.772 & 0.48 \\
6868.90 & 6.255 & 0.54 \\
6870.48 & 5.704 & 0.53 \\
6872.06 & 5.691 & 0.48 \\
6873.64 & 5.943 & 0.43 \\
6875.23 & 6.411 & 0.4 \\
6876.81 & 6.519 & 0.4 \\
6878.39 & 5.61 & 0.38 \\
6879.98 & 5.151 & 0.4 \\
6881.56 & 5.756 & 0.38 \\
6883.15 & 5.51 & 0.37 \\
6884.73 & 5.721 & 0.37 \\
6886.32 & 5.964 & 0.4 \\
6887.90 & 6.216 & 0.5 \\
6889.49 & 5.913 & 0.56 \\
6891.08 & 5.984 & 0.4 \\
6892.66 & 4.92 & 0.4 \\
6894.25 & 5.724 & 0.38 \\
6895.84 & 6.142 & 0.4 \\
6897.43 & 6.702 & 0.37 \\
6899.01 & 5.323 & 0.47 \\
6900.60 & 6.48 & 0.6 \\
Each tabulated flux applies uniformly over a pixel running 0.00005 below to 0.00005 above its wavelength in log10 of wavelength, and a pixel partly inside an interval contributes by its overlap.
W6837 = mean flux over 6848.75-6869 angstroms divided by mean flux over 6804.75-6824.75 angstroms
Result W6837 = 1.00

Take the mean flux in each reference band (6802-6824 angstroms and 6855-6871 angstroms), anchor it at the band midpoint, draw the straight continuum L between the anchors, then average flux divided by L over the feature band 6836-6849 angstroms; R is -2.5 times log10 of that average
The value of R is -0.02 mag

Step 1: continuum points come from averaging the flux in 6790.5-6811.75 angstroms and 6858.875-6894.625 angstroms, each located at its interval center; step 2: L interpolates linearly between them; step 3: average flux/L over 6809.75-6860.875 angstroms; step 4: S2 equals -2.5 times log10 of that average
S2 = 0.00 mag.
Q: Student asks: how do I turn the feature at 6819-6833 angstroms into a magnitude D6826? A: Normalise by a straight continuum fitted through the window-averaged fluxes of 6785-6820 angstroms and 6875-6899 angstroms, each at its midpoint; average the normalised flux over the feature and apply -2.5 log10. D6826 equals 0.017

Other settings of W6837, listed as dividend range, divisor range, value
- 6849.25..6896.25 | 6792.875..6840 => 0.97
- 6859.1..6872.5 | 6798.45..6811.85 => 0.96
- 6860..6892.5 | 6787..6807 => 0.95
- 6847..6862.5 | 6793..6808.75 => 0.96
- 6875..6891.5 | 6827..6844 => 0.95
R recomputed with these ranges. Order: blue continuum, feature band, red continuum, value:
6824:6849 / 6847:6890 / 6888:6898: 0.013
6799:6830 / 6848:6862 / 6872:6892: -0.005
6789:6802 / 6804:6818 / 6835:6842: 0.015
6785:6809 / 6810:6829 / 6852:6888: 0.031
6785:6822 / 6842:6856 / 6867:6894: -0.023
